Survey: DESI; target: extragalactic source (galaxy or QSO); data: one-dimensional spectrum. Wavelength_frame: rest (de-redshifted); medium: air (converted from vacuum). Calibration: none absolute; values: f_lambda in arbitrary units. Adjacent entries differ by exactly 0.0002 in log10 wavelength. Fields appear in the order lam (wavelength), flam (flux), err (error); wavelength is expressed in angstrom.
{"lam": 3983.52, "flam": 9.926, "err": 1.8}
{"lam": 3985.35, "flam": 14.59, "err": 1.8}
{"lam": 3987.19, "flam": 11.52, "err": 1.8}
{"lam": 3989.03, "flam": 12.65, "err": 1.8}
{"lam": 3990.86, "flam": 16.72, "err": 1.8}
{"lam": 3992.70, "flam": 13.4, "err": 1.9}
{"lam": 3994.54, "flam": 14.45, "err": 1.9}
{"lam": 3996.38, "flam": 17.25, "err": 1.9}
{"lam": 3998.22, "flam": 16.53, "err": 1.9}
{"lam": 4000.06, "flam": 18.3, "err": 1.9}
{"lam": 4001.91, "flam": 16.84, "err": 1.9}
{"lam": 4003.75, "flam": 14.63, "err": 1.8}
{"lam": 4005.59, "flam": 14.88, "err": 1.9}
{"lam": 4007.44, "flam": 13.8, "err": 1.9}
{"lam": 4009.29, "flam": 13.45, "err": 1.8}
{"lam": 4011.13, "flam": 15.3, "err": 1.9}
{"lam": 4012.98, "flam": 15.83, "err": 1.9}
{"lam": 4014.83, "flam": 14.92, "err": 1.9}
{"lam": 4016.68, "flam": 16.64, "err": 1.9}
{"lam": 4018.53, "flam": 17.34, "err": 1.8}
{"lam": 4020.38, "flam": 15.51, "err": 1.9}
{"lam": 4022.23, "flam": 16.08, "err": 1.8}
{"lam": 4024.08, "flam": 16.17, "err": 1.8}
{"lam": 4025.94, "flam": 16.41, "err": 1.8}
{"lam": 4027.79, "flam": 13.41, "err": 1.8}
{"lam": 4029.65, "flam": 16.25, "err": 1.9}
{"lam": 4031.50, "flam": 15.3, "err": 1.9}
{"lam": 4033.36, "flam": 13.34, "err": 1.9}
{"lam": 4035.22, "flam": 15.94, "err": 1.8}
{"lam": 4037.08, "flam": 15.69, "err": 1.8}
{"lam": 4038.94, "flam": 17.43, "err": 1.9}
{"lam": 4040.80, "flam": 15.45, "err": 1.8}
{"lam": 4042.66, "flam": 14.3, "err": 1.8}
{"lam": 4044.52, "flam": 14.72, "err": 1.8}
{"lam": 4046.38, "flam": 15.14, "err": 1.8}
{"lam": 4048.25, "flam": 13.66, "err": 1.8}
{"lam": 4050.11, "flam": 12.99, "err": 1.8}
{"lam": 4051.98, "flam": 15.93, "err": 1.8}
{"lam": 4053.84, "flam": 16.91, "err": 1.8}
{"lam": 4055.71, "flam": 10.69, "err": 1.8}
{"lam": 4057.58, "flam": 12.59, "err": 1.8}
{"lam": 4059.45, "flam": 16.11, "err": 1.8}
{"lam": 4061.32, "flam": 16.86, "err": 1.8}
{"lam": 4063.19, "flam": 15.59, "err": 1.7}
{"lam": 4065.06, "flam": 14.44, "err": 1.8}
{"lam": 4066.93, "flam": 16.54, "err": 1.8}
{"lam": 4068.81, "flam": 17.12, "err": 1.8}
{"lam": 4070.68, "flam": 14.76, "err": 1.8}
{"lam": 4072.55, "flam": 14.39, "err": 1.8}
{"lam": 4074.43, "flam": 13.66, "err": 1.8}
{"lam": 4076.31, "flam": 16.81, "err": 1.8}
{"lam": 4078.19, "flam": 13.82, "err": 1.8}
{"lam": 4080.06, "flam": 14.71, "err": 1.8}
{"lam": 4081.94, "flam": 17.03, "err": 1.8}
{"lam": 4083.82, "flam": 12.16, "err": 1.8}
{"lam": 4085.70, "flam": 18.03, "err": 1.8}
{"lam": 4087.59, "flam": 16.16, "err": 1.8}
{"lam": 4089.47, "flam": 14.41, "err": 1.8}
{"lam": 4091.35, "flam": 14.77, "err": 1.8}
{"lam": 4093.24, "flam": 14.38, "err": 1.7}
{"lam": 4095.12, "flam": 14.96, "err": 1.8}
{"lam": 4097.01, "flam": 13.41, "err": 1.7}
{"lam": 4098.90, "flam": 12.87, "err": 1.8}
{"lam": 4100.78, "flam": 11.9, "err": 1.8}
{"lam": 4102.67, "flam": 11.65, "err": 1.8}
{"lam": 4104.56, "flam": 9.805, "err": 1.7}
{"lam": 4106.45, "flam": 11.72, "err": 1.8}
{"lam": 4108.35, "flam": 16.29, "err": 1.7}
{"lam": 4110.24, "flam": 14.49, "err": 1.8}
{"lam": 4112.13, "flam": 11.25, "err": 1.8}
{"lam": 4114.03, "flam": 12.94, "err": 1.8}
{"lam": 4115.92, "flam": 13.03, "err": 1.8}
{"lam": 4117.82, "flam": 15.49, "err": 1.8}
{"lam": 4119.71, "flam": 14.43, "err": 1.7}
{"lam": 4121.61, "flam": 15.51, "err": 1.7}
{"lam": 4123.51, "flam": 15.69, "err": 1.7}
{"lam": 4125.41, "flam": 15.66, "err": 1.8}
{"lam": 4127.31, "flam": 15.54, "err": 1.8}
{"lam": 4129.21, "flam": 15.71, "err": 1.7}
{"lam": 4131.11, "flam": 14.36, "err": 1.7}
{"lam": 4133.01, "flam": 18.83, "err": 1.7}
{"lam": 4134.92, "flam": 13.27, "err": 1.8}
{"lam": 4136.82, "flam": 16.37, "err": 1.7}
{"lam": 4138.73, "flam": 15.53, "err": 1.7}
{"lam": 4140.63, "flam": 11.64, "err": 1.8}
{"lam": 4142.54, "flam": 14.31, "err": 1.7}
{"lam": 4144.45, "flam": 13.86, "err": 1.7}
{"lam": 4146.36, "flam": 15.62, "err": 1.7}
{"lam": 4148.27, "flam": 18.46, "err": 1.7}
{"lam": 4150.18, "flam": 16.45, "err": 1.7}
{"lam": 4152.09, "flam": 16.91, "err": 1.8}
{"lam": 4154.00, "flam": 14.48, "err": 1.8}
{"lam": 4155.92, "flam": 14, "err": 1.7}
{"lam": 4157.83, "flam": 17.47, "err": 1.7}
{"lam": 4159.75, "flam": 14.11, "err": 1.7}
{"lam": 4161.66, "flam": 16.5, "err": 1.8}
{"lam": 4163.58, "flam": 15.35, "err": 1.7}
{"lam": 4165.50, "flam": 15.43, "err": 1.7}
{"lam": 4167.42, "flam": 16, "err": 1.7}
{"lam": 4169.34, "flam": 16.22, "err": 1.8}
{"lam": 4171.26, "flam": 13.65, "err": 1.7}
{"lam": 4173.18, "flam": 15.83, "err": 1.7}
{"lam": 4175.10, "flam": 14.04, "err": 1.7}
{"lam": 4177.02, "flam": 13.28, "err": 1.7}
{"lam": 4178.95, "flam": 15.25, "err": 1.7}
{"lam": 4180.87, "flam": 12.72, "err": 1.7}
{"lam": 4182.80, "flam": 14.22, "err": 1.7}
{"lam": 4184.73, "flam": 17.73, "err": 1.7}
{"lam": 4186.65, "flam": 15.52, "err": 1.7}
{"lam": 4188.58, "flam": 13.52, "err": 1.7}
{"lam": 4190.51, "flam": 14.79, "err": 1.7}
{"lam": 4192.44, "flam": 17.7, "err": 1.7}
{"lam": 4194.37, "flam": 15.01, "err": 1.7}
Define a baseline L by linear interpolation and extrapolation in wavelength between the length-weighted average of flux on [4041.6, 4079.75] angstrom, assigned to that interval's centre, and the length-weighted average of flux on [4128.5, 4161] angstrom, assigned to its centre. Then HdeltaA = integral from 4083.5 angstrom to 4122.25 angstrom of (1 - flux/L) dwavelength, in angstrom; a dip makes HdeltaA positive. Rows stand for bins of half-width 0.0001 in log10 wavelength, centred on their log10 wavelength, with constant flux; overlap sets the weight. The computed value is 3.37 angstrom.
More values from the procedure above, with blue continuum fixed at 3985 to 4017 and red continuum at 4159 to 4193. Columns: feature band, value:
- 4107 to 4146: 1.0 angstrom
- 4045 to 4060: 0.9 angstrom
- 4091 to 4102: 1.1 angstrom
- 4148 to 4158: -0.6 angstrom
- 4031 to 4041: -0.3 angstrom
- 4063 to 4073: -0.3 angstrom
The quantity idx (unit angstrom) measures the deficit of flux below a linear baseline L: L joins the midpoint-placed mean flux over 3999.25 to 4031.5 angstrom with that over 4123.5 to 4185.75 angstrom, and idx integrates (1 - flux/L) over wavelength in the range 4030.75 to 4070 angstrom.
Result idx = 1.1 angstrom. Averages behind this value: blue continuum 15.6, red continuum 15.3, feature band 15.1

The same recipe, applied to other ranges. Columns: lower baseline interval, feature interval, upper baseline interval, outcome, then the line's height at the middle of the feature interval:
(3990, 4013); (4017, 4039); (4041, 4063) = -1.00 angstrom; 15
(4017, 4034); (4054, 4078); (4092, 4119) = -1.03 angstrom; 14.4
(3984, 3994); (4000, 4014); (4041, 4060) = -1.38 angstrom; 13.8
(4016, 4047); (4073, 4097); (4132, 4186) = 0.72 angstrom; 15.5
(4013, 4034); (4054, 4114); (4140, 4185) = 4.27 angstrom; 15.4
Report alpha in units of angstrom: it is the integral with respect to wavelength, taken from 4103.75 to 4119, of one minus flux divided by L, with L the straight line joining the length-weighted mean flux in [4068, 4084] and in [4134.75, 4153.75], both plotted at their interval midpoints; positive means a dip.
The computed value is 2.0 angstrom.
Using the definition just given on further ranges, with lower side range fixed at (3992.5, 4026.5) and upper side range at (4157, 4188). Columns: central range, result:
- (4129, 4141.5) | 0.2 angstrom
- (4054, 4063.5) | 0.6 angstrom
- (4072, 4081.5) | 0.4 angstrom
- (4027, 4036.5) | 0.4 angstrom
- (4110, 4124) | 1.2 angstrom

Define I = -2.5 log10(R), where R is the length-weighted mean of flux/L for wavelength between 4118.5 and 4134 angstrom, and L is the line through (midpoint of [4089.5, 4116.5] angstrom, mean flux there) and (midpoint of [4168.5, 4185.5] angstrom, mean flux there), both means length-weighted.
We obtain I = -0.15 mag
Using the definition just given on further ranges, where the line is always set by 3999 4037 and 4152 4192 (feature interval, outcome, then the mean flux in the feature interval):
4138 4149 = 0.03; 14.8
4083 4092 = 0.01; 15.2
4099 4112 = 0.21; 12.6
